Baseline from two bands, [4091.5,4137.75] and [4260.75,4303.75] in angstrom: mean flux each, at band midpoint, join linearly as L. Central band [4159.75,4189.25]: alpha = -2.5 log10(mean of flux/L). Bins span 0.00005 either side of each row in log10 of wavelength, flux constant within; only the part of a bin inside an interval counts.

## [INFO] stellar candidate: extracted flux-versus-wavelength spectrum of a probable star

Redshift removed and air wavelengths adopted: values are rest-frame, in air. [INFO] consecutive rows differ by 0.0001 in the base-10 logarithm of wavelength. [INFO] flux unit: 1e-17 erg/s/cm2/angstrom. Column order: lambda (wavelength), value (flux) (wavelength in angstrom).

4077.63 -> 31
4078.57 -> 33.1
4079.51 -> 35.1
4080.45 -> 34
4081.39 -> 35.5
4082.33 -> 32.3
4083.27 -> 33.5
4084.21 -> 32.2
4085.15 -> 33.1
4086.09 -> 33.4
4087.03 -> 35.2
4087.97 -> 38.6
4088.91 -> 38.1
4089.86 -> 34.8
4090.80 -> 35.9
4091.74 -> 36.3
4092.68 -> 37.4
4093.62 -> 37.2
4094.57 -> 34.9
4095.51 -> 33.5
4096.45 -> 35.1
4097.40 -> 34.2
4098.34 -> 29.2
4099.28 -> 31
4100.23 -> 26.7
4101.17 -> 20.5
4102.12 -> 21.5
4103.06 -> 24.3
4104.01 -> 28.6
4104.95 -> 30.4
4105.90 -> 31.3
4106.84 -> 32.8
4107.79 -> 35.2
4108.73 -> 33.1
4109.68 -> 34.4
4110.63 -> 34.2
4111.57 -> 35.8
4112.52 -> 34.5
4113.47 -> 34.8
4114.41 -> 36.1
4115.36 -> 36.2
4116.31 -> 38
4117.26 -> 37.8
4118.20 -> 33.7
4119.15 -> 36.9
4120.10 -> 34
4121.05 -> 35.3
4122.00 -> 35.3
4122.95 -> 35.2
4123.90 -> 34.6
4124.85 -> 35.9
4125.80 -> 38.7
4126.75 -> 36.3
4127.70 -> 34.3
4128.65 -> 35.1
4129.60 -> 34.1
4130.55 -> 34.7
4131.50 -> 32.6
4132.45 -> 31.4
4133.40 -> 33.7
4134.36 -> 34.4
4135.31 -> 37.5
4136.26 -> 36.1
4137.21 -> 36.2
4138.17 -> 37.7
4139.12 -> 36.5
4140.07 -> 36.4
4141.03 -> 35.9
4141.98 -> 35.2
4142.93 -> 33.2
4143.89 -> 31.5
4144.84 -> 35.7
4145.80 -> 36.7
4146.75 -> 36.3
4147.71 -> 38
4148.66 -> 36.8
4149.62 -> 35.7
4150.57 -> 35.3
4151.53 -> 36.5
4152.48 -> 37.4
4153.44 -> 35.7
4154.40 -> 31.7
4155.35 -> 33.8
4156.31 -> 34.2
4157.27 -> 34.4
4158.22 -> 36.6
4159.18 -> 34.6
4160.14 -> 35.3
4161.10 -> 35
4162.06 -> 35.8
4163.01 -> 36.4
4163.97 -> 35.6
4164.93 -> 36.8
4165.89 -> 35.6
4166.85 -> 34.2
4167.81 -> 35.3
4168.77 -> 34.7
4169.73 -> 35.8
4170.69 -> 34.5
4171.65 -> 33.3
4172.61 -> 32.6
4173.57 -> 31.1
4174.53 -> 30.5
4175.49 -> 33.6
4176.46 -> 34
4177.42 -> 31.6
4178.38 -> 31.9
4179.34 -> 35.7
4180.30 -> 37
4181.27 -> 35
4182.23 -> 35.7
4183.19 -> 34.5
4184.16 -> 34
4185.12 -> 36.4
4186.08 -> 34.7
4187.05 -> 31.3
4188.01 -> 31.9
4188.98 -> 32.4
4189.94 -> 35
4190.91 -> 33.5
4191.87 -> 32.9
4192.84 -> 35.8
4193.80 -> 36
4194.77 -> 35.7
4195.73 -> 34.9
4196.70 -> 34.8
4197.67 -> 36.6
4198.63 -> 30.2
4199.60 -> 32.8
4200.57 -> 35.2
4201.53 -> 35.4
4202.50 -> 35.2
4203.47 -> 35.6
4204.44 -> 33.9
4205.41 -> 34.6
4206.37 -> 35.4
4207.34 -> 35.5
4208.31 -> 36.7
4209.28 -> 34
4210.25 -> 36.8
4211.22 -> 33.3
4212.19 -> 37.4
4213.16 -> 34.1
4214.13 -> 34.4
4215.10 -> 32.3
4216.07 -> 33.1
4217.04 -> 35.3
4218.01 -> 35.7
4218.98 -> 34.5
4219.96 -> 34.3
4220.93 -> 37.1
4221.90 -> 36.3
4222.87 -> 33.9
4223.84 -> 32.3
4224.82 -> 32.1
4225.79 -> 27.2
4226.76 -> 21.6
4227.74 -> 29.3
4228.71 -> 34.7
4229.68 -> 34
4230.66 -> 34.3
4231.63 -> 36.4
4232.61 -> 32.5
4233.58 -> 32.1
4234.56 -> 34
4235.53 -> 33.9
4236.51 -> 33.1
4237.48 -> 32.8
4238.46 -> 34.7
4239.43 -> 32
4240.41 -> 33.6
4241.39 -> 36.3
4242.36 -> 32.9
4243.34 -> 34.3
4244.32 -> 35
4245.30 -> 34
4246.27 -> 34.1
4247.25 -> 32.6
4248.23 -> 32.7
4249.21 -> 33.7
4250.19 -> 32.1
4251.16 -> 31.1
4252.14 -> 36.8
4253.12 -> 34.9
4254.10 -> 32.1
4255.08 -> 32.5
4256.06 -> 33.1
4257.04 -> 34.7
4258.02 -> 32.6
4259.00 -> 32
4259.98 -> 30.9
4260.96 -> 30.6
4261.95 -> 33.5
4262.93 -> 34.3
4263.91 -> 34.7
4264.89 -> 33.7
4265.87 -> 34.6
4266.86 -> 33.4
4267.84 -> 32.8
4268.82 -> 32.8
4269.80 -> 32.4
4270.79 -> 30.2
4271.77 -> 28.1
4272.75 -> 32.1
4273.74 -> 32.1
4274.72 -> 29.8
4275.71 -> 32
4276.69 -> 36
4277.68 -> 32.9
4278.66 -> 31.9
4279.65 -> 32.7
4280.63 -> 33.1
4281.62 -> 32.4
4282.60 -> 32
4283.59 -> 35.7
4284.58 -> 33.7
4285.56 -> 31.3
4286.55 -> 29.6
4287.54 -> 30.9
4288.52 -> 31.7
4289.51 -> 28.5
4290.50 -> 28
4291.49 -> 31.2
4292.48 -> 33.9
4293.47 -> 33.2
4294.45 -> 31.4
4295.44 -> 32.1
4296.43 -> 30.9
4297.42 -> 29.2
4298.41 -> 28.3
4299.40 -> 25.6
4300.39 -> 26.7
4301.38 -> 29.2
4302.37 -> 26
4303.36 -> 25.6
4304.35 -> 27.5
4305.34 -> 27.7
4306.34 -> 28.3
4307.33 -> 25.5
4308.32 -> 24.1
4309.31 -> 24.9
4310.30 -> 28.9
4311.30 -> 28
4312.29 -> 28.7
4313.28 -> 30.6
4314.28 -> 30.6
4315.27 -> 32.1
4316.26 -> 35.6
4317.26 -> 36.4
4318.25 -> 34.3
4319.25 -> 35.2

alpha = -0.05 mag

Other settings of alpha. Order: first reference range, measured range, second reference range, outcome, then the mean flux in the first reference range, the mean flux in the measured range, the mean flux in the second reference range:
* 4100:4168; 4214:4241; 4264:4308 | -0.03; 34.4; 33.1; 30.8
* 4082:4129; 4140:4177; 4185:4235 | -0.03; 33.8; 34.9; 33.9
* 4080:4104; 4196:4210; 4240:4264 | -0.05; 32.6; 34.7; 33.4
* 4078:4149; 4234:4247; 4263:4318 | -0.07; 34.2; 33.9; 30.8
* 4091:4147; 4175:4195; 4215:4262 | -0.02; 34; 34.2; 33.2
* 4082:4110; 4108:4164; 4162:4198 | -0.06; 32.5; 35.3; 34.4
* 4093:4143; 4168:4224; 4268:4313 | -0.07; 33.8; 34.4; 30.2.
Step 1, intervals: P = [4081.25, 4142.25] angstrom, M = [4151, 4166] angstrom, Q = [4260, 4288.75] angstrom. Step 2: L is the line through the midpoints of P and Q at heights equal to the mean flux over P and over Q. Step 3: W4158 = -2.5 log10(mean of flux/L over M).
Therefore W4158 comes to -0.05 mag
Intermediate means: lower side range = 34.1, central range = 35.3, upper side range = 32.4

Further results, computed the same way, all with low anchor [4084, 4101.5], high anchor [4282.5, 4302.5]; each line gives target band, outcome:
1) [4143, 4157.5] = -0.08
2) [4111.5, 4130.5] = -0.08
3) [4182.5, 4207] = -0.08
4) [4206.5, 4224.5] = -0.10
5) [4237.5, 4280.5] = -0.07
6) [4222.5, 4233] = 0.00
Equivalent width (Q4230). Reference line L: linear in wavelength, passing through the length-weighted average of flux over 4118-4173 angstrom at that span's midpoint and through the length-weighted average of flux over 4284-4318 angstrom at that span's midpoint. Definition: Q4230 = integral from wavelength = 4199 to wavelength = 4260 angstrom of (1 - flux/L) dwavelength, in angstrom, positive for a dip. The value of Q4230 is -2.8 angstrom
